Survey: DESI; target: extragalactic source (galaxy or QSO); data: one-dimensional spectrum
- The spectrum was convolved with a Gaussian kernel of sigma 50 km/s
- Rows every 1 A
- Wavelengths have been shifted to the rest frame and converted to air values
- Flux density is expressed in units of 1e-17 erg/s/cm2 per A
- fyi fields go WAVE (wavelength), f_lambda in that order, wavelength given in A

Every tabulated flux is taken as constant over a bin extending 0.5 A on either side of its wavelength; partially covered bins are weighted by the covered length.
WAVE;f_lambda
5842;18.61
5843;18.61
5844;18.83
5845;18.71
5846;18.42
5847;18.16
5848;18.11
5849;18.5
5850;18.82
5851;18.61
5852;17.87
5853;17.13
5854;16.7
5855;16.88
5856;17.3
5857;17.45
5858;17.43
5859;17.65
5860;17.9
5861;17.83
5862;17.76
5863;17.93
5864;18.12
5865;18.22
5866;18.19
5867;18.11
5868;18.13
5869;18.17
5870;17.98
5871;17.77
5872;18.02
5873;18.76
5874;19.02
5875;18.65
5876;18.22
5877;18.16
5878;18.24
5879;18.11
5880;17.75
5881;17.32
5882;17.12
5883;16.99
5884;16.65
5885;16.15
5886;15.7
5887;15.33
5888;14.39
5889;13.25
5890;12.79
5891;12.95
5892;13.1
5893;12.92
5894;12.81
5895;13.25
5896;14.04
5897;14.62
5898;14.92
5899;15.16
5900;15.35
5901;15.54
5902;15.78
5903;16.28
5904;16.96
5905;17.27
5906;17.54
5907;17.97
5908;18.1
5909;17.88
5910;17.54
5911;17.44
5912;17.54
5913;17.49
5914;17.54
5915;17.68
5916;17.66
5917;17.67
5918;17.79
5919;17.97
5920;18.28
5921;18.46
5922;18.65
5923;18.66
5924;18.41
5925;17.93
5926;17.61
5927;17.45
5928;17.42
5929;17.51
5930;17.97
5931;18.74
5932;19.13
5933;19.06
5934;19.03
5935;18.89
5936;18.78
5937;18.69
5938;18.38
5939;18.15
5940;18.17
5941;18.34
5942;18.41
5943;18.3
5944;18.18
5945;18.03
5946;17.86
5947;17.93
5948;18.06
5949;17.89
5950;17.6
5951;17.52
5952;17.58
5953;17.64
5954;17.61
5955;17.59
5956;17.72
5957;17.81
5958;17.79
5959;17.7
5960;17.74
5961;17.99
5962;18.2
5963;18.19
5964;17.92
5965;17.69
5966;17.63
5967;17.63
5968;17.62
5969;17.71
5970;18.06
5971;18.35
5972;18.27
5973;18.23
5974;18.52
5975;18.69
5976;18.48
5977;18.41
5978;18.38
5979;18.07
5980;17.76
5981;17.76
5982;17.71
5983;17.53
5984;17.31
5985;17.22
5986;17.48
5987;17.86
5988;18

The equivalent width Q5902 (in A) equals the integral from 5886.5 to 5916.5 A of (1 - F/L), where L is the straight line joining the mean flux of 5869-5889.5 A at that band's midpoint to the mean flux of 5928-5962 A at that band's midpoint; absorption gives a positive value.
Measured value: 3.1 A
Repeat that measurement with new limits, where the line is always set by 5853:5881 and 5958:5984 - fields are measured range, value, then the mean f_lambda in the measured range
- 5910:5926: 0.0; 17.9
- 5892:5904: 2.2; 14.6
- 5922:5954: -0.4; 18.2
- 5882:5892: 1.7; 14.9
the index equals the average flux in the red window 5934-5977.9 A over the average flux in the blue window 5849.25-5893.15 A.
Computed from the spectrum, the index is 1.05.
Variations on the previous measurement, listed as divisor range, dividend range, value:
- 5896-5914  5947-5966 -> 1.07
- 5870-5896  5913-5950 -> 1.13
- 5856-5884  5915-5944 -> 1.02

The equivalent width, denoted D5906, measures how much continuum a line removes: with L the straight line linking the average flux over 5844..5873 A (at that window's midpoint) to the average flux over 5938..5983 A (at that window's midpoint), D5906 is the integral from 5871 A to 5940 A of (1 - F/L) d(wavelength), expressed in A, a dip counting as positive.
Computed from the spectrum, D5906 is 3.6 A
